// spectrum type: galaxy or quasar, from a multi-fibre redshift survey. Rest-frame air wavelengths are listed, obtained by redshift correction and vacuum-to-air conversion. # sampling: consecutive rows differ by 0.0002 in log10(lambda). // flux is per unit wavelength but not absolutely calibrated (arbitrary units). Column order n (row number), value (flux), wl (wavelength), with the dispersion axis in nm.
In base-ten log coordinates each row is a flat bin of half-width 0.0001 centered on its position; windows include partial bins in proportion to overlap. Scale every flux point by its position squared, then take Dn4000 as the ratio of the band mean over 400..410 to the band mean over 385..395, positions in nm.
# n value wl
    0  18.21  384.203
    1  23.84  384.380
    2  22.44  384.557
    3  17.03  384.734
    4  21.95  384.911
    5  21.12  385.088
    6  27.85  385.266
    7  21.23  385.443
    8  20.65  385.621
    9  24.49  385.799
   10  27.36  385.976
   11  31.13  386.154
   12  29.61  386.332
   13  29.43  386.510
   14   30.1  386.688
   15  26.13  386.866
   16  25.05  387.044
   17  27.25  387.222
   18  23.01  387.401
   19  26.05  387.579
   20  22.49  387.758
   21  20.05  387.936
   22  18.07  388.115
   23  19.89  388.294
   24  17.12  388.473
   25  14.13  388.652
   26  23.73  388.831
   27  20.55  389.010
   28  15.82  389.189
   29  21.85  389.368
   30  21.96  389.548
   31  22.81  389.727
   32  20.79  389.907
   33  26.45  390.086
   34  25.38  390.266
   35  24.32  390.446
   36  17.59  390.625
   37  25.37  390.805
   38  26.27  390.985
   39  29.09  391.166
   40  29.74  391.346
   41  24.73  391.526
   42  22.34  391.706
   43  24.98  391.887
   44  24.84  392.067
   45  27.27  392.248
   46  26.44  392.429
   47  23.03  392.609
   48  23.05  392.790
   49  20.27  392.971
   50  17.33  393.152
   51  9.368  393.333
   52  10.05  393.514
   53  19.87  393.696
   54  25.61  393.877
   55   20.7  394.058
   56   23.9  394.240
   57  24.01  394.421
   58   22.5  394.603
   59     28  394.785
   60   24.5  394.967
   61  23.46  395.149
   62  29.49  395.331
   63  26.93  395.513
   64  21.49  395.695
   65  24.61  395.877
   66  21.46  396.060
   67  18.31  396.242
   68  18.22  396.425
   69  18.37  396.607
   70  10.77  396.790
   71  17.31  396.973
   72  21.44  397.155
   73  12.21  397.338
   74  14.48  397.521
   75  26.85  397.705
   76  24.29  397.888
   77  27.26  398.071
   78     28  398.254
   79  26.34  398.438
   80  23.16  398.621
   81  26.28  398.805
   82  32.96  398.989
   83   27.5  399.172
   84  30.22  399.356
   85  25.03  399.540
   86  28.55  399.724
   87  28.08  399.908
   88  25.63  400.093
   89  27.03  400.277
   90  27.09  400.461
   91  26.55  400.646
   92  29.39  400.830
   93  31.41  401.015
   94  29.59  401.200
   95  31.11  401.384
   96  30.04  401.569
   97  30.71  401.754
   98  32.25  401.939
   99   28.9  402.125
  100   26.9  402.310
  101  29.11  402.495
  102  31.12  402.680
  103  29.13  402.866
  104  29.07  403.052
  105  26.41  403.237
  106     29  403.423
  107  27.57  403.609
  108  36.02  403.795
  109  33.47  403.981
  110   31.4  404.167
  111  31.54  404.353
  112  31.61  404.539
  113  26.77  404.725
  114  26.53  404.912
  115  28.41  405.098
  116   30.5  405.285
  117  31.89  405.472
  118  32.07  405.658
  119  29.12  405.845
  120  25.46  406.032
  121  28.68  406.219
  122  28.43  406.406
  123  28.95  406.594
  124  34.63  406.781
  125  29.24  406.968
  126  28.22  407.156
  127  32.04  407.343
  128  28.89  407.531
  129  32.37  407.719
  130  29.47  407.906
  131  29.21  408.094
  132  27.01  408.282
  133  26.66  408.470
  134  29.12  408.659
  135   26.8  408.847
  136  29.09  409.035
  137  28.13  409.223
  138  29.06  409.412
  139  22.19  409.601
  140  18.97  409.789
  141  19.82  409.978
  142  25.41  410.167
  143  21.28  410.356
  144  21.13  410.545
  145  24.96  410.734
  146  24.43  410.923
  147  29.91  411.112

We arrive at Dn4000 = 1.3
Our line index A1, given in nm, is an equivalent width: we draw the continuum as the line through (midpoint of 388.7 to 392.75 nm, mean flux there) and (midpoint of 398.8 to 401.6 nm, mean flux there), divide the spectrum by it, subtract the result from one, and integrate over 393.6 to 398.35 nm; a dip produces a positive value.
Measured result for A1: 0.78 nm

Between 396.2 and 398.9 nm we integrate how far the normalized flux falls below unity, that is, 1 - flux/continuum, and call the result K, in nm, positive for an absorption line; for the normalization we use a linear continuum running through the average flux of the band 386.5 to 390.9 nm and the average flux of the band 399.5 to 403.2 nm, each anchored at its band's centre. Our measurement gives 0.605 nm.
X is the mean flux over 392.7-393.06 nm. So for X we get 21.7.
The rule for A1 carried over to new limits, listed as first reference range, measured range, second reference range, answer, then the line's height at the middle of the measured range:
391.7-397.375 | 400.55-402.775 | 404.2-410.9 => -0.43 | 24.9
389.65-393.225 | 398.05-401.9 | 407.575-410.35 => -0.45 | 25.3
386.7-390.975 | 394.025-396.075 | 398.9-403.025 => 0.10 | 25.7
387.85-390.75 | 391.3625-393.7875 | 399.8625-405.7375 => 0.16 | 22.9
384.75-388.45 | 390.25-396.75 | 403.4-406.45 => 0.91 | 26.5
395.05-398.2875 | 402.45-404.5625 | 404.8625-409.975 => -0.38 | 25.8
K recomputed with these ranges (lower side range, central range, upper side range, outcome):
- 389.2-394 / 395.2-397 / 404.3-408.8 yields 0.27 nm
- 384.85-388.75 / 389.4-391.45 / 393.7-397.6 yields -0.15 nm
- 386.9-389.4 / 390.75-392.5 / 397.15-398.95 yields -0.33 nm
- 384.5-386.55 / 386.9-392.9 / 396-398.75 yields -0.03 nm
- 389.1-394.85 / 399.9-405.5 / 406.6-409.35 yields -0.49 nm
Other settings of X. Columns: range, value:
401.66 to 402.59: 29.6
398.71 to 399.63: 28.4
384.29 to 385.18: 21.3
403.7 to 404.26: 33.6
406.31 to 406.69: 28.7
